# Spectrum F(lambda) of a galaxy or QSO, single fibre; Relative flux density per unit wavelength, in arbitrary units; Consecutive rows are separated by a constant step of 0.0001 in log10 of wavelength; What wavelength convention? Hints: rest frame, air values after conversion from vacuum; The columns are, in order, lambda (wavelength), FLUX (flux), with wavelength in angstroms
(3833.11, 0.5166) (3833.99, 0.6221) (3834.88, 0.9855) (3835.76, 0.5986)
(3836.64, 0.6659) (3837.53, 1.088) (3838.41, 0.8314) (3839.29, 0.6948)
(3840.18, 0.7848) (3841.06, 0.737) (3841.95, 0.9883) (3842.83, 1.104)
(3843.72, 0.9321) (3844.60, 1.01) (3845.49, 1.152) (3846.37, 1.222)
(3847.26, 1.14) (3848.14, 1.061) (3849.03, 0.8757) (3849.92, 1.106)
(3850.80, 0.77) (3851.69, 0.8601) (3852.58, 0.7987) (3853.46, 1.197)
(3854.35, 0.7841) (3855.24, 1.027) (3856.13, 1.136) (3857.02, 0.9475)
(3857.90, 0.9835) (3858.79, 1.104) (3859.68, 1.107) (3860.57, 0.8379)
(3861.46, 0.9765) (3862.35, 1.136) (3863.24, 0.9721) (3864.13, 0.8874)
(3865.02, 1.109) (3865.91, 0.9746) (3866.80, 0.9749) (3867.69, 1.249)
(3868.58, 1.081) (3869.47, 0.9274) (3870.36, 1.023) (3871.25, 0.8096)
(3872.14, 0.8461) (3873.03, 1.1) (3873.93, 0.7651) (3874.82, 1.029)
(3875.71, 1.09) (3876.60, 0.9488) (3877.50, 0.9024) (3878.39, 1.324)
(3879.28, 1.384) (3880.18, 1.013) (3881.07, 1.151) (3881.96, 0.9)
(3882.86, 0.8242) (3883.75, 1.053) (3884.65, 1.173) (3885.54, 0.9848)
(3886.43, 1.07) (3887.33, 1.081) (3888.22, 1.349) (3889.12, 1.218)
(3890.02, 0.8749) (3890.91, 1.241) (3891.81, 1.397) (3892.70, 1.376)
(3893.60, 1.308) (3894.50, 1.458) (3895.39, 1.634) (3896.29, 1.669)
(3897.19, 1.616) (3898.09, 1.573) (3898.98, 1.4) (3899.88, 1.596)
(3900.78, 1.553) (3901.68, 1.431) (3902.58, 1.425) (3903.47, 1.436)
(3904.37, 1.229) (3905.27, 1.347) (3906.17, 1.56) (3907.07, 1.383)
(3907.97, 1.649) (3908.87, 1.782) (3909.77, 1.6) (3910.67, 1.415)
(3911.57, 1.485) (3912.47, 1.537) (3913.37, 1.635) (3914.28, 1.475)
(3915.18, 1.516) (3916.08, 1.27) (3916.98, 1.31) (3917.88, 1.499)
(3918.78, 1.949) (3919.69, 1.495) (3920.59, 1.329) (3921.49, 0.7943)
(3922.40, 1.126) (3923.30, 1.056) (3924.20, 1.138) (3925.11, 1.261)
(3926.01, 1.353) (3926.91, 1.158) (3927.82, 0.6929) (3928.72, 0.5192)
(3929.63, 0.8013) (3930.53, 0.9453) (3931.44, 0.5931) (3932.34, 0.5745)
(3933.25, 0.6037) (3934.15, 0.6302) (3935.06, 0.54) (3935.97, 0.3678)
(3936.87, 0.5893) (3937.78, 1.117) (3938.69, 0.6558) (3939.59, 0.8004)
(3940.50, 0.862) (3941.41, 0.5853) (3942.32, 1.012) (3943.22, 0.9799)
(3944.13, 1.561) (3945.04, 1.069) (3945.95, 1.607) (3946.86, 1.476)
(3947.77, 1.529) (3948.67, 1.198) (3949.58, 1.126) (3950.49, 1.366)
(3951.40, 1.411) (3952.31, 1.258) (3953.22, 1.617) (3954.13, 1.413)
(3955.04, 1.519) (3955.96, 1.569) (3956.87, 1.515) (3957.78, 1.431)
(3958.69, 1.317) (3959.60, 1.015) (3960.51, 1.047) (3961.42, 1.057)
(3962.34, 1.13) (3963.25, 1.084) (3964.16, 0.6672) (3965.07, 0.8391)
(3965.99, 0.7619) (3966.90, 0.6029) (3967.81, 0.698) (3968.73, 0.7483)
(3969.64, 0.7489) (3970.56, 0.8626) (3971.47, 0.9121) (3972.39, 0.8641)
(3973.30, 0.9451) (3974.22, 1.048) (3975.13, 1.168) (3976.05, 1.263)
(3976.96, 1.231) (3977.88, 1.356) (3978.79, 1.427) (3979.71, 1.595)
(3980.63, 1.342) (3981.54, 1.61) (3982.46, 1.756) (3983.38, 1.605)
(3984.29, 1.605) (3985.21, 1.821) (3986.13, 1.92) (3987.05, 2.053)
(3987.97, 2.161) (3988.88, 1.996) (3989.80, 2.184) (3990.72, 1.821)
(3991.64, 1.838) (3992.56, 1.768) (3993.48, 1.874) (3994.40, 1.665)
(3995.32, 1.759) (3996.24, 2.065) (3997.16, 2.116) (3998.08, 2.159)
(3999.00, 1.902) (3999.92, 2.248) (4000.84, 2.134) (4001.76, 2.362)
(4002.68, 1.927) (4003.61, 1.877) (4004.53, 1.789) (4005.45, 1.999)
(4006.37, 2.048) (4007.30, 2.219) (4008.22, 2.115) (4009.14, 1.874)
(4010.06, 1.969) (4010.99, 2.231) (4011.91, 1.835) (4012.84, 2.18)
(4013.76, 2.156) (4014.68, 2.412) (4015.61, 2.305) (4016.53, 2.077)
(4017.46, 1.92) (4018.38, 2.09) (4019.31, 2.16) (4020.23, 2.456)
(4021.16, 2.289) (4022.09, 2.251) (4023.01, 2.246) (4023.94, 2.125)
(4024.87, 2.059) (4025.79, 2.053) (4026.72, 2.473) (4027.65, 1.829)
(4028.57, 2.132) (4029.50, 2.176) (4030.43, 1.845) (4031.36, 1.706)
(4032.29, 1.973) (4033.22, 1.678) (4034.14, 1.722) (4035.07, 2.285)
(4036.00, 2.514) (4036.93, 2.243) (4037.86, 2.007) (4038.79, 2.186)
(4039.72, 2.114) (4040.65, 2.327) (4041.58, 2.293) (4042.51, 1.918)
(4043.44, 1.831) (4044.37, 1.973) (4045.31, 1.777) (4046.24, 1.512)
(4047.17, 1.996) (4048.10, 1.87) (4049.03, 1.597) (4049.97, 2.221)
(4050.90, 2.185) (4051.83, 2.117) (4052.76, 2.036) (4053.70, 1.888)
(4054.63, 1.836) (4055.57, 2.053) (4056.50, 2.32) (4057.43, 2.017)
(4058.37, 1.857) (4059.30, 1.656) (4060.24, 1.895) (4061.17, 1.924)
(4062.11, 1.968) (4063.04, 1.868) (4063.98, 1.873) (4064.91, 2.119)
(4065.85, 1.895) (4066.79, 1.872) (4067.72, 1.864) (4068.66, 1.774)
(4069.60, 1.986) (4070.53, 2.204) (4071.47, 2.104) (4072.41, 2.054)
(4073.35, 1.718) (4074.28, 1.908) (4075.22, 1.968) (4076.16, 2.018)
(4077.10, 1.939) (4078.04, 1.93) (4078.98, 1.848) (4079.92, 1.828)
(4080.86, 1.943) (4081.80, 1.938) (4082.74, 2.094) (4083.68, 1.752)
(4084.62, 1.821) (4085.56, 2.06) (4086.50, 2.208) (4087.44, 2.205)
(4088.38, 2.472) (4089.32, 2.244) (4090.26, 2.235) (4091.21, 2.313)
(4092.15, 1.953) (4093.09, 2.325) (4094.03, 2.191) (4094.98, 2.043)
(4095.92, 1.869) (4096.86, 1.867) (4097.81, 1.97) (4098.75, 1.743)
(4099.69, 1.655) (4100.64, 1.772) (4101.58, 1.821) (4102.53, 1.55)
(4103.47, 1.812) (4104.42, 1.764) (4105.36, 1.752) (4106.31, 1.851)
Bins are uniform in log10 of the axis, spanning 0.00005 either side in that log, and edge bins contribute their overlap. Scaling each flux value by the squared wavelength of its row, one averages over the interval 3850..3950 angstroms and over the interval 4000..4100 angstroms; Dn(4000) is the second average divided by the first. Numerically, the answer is 1.9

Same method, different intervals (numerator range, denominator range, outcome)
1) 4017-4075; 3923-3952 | 2.18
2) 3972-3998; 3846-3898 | 1.61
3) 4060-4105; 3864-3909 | 1.77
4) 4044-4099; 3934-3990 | 1.72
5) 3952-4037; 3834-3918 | 1.58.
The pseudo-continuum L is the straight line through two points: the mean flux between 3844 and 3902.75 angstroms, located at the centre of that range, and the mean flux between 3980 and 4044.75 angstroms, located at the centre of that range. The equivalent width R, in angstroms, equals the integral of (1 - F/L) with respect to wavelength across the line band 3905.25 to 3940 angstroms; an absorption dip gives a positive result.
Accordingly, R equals 6.8 angstroms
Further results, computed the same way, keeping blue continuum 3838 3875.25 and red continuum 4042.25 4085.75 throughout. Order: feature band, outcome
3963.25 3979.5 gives 5.9 angstroms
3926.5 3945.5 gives 7.8 angstroms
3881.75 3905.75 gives -3.3 angstroms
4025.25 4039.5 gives -2.2 angstroms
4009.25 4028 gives -4.7 angstroms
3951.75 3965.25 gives 1.9 angstroms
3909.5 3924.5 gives -1.6 angstroms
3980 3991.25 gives -1.8 angstroms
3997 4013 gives -3.8 angstroms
